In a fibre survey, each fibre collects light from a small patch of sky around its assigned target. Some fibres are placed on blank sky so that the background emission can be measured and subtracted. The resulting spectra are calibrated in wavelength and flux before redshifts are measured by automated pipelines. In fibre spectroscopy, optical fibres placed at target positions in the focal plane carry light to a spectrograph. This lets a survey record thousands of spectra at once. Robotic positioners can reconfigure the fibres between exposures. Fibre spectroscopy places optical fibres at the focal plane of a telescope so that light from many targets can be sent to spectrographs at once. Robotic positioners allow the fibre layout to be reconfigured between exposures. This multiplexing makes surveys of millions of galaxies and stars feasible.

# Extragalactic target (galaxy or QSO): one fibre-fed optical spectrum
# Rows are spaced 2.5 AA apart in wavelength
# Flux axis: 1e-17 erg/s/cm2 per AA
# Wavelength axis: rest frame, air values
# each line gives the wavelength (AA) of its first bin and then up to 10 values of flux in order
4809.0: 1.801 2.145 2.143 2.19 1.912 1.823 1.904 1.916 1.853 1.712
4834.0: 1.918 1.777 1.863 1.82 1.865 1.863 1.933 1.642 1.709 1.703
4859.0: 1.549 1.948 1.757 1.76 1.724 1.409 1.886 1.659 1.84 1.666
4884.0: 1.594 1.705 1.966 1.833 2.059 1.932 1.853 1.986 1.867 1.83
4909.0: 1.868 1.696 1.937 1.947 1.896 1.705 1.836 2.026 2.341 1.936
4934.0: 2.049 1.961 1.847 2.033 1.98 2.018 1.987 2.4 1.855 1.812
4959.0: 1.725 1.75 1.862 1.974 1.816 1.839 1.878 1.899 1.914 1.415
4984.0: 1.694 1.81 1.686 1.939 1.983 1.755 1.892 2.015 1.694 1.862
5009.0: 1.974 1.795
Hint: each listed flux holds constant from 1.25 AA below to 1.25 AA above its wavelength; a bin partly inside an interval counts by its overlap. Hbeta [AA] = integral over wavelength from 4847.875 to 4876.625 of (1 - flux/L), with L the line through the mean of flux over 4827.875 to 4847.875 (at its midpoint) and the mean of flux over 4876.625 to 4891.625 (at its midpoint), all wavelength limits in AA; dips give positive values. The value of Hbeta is 1.1 AA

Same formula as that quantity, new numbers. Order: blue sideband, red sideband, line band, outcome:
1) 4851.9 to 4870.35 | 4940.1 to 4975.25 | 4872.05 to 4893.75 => 0.0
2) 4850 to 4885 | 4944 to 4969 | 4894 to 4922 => -1.1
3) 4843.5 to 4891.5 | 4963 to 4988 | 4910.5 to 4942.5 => -2.9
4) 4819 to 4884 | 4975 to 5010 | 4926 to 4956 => -3.7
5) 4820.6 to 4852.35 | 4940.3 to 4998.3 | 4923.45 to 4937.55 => -1.3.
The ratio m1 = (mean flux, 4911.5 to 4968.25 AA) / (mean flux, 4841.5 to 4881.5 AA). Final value 1.11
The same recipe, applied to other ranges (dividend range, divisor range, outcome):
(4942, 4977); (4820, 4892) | 1.08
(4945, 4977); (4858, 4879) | 1.11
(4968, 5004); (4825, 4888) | 1.03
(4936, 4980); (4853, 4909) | 1.07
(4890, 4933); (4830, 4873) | 1.09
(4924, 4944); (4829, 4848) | 1.10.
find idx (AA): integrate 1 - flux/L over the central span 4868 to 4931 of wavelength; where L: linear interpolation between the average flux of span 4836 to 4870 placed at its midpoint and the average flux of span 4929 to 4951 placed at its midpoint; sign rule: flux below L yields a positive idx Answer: 2.0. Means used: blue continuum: 1.78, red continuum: 2.01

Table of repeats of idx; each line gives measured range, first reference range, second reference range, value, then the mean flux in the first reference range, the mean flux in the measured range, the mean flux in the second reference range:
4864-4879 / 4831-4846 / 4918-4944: 1.4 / 1.83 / 1.71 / 1.96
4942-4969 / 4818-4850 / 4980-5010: -1.7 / 1.86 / 1.93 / 1.81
